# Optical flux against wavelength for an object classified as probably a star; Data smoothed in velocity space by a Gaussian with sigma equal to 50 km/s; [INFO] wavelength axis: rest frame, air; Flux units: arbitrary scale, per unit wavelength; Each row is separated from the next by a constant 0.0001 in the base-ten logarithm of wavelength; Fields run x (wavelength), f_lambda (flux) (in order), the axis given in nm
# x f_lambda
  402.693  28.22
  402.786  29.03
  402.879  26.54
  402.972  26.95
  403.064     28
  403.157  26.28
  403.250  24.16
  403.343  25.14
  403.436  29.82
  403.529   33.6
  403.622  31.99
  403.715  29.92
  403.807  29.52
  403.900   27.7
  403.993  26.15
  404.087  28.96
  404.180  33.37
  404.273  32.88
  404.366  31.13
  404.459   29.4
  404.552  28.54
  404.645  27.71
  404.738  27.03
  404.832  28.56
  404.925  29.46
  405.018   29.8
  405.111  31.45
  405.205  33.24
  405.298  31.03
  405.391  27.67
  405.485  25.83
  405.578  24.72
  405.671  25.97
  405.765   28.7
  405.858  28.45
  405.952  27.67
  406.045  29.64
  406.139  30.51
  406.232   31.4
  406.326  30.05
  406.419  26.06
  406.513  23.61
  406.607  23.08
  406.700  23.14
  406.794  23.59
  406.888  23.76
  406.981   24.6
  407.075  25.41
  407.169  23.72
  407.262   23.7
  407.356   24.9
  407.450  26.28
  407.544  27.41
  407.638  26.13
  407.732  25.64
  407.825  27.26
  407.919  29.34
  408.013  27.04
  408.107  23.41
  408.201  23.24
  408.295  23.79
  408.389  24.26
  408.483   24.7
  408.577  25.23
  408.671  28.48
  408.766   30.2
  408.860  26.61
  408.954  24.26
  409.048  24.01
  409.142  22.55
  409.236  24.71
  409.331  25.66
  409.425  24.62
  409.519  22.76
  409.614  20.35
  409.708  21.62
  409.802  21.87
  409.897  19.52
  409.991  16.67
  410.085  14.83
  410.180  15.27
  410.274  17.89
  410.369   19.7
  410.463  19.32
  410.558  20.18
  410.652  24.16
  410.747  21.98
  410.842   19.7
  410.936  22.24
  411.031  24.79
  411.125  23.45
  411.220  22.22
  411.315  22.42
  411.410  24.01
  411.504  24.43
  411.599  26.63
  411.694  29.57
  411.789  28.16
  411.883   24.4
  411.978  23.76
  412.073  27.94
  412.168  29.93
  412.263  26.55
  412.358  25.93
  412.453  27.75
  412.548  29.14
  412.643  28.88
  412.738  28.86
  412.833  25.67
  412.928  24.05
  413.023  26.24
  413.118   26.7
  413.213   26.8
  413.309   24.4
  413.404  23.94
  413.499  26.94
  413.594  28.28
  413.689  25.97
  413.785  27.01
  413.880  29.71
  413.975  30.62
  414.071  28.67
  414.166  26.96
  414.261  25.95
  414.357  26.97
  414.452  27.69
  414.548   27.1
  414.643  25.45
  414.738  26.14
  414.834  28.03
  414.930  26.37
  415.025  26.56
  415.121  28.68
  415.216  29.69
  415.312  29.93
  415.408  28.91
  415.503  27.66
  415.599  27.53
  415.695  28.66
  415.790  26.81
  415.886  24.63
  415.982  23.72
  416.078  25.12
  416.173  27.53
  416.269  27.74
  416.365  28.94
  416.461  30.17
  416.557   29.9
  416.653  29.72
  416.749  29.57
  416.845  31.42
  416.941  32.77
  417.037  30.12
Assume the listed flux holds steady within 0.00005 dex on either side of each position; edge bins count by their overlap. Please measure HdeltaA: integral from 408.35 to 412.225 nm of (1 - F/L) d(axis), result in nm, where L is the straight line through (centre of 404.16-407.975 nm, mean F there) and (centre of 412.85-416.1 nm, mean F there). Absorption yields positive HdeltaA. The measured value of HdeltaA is 0.565 nm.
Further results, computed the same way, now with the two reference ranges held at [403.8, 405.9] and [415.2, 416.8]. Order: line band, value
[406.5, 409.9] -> 0.48 nm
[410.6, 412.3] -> 0.22 nm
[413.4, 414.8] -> 0.04 nm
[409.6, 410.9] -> 0.41 nm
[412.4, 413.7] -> 0.07 nm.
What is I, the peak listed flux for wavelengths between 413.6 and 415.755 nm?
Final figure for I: 30.62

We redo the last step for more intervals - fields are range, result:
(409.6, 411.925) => 29.57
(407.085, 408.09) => 29.34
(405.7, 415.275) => 31.4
